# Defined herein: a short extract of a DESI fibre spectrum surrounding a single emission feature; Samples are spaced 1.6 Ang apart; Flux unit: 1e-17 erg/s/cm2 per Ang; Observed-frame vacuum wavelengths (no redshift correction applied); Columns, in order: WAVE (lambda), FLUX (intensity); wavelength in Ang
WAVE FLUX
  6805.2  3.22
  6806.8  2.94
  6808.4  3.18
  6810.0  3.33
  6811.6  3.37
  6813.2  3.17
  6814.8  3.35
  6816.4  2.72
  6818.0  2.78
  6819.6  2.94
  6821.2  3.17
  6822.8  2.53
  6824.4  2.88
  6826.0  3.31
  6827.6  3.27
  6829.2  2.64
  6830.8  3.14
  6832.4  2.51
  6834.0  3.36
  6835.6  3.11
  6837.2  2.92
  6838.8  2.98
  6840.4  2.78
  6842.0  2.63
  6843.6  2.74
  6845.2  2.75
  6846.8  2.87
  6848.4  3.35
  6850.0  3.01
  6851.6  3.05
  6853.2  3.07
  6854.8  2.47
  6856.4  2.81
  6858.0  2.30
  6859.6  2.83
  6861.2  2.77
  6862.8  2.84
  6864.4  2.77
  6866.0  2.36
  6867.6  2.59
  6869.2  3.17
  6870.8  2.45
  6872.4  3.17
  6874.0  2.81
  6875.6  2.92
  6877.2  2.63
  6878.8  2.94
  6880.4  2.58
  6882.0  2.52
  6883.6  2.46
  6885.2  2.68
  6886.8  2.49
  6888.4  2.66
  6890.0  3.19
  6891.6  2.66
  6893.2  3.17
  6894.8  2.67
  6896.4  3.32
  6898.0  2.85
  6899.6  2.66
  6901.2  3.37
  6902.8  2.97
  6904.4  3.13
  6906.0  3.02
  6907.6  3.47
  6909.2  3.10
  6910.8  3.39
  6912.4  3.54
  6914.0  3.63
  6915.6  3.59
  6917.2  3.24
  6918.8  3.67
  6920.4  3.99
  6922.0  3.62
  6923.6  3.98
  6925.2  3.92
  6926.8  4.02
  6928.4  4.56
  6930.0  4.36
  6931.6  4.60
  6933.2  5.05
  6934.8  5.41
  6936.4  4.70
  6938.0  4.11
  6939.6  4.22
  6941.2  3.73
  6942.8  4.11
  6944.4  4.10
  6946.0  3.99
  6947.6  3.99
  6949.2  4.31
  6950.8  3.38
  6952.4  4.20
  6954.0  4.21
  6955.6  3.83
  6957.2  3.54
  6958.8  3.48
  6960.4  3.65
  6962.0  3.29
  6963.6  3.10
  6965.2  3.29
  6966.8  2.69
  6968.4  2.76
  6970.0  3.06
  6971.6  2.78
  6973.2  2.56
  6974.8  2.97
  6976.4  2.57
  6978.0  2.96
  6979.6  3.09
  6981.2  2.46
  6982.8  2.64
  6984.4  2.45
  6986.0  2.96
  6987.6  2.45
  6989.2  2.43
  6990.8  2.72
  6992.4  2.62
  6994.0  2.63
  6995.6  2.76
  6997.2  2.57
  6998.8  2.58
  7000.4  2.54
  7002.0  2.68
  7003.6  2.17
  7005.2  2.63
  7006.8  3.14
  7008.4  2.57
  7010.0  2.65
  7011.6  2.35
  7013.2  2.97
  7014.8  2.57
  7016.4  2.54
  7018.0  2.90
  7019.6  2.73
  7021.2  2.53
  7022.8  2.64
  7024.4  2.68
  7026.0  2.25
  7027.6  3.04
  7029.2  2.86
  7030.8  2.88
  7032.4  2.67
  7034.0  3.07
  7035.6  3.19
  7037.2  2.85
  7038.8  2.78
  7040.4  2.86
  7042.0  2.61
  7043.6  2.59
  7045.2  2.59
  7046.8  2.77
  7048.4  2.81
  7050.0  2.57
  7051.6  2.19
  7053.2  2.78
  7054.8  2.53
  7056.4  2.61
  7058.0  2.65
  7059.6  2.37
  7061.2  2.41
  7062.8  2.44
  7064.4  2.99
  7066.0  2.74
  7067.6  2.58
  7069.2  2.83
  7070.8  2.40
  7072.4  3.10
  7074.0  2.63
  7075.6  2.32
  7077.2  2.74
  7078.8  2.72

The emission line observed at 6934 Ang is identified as Mg II 2798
